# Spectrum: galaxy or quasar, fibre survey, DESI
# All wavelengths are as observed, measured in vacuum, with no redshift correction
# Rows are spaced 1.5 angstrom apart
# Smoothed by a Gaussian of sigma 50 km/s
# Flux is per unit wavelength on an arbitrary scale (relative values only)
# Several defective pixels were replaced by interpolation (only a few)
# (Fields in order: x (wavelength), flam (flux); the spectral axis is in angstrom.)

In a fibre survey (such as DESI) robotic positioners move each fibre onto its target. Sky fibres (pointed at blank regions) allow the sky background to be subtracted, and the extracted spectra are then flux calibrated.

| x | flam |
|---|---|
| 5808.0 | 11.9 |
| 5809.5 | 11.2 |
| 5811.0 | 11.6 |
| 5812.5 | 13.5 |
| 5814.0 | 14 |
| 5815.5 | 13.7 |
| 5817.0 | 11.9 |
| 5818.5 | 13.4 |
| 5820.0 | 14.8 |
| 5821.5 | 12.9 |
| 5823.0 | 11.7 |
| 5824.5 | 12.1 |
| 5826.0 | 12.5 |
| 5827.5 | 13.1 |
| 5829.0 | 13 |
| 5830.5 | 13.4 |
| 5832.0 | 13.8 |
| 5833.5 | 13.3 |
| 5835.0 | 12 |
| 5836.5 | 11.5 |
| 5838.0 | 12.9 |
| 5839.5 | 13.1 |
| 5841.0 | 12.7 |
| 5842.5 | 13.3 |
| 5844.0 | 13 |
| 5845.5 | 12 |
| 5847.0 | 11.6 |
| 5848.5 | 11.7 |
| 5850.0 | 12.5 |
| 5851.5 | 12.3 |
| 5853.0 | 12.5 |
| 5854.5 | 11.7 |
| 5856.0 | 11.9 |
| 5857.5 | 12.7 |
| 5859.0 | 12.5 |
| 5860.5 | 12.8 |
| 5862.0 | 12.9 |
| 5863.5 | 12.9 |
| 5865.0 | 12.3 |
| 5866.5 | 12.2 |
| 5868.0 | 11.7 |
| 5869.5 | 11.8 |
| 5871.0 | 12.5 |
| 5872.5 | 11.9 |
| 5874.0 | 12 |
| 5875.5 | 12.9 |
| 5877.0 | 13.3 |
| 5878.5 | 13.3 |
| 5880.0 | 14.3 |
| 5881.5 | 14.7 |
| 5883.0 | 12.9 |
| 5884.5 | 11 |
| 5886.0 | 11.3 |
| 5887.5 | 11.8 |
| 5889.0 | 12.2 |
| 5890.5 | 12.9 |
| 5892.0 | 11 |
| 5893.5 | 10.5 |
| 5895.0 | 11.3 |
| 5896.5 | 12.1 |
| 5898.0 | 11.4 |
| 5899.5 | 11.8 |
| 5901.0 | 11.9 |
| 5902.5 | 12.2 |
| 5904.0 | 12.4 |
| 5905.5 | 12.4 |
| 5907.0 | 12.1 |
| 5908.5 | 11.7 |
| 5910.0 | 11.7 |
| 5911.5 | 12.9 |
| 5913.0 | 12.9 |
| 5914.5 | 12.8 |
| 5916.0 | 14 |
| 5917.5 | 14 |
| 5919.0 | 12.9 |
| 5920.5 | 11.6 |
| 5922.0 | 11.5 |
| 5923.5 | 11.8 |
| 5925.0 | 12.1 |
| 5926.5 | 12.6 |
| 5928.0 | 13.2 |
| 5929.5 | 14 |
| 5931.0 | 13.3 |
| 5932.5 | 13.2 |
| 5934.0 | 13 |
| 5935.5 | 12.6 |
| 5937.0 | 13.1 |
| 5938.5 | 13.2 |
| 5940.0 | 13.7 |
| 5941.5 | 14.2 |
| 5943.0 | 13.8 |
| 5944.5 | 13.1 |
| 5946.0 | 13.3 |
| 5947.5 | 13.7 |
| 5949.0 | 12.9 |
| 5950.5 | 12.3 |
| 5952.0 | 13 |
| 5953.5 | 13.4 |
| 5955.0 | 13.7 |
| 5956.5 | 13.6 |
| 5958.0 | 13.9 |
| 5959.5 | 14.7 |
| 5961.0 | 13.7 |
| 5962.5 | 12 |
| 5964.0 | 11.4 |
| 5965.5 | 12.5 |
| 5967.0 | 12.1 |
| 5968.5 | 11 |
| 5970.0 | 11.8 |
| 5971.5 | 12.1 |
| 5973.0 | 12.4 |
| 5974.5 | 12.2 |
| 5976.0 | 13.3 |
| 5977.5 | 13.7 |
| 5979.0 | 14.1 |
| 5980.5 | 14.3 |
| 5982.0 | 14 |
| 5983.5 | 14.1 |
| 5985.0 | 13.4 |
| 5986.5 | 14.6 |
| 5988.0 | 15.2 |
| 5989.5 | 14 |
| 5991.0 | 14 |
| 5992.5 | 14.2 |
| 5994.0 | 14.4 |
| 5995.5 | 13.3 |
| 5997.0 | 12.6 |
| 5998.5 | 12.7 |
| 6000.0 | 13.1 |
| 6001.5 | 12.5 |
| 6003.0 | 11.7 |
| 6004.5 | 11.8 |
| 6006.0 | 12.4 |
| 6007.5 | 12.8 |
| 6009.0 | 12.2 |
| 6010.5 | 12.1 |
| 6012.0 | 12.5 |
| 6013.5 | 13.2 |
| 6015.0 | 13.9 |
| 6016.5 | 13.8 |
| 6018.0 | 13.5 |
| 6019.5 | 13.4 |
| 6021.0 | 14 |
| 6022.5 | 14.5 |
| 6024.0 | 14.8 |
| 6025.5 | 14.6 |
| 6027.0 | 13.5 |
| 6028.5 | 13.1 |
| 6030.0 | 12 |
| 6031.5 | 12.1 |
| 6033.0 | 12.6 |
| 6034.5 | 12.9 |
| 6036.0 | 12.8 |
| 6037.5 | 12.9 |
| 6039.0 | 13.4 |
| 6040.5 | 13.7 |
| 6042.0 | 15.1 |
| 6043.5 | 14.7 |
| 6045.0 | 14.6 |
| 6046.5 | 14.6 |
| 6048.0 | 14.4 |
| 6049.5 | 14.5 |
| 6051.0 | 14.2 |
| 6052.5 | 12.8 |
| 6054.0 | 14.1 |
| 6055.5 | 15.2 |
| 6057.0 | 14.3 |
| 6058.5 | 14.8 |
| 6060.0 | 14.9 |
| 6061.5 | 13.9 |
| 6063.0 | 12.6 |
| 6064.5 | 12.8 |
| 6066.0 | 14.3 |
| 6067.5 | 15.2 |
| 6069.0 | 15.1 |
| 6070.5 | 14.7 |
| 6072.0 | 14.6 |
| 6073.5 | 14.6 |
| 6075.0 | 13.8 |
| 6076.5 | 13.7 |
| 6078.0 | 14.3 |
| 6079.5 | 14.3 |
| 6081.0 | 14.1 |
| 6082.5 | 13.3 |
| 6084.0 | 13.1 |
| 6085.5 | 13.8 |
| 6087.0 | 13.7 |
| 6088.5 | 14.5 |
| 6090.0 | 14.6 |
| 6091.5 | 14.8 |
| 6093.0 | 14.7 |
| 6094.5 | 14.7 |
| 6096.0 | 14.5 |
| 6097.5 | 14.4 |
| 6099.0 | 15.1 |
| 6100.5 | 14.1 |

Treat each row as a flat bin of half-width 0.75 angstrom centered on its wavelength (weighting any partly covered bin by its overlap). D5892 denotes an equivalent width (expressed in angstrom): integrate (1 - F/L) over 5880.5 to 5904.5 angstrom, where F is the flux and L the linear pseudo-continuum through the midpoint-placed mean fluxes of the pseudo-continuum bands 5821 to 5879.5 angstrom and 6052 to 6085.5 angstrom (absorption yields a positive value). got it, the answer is 1.6 angstrom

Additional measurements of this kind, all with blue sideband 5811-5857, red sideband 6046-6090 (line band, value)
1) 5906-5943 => 1.2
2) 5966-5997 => 0.5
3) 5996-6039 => 2.6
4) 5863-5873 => 0.6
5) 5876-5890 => 0.3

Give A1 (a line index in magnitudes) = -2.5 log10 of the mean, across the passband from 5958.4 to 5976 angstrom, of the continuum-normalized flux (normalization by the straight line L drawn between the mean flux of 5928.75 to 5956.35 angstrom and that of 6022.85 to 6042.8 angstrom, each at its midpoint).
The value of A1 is 0.076 mag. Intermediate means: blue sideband 13.3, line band 12.4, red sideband 13.4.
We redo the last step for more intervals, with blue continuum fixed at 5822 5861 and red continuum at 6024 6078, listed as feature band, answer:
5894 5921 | 0.06 mag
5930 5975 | 0.02 mag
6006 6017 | 0.07 mag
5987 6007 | 0.03 mag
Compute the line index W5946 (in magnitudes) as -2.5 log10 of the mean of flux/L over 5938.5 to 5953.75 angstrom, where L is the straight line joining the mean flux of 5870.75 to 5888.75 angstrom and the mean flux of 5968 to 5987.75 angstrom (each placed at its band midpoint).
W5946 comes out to -0.02 mag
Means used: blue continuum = 12.6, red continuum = 13.2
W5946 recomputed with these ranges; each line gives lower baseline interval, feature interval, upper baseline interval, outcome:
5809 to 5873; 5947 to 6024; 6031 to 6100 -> 0.03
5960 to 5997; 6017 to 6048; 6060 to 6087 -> 0.00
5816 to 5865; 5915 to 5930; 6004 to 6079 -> 0.03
